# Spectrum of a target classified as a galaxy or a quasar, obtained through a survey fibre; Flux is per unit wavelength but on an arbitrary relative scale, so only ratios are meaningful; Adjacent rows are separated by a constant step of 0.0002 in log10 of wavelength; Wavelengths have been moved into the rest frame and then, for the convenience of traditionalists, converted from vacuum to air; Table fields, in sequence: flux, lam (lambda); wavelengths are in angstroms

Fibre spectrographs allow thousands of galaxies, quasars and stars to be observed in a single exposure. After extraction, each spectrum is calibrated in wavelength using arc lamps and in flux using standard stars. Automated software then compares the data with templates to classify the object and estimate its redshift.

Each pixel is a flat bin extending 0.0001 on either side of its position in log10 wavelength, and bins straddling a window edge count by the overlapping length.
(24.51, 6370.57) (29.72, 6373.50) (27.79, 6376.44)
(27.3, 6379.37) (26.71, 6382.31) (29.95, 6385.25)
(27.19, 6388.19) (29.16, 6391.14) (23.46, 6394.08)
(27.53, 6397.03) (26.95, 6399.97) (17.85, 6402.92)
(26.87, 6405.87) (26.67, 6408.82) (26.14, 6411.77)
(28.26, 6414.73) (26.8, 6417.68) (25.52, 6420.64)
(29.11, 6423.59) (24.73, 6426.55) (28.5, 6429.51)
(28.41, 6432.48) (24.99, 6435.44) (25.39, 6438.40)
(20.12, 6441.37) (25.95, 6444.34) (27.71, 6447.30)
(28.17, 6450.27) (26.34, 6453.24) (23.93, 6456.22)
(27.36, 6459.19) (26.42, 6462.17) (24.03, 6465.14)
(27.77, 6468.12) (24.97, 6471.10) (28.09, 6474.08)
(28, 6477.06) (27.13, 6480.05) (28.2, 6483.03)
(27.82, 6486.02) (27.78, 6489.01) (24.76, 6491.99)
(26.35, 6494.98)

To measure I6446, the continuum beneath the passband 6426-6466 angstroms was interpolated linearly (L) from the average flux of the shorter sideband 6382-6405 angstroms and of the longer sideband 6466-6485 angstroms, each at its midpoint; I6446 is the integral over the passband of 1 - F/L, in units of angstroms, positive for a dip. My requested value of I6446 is 1.36 angstroms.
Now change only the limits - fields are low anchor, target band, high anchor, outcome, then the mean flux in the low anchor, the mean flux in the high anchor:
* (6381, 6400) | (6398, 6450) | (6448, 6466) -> 1.5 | 27.3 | 26.2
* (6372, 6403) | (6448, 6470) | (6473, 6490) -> 1.1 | 27.1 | 27.8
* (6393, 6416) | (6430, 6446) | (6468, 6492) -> 0.6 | 25.5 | 27.3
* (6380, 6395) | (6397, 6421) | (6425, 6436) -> 1.2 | 27.4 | 26.8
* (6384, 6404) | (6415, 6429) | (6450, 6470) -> -0.4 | 26.1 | 26.1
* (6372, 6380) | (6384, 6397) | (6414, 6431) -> 0.3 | 28.4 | 27.1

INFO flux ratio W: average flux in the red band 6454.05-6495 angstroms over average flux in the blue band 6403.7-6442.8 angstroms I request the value 1.0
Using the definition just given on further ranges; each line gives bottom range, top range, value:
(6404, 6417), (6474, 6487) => 1.04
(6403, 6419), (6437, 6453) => 0.98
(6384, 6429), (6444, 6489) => 1.02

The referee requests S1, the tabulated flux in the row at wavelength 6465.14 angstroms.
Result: 24.03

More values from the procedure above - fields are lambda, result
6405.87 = 26.87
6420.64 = 25.52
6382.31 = 26.71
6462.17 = 26.42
